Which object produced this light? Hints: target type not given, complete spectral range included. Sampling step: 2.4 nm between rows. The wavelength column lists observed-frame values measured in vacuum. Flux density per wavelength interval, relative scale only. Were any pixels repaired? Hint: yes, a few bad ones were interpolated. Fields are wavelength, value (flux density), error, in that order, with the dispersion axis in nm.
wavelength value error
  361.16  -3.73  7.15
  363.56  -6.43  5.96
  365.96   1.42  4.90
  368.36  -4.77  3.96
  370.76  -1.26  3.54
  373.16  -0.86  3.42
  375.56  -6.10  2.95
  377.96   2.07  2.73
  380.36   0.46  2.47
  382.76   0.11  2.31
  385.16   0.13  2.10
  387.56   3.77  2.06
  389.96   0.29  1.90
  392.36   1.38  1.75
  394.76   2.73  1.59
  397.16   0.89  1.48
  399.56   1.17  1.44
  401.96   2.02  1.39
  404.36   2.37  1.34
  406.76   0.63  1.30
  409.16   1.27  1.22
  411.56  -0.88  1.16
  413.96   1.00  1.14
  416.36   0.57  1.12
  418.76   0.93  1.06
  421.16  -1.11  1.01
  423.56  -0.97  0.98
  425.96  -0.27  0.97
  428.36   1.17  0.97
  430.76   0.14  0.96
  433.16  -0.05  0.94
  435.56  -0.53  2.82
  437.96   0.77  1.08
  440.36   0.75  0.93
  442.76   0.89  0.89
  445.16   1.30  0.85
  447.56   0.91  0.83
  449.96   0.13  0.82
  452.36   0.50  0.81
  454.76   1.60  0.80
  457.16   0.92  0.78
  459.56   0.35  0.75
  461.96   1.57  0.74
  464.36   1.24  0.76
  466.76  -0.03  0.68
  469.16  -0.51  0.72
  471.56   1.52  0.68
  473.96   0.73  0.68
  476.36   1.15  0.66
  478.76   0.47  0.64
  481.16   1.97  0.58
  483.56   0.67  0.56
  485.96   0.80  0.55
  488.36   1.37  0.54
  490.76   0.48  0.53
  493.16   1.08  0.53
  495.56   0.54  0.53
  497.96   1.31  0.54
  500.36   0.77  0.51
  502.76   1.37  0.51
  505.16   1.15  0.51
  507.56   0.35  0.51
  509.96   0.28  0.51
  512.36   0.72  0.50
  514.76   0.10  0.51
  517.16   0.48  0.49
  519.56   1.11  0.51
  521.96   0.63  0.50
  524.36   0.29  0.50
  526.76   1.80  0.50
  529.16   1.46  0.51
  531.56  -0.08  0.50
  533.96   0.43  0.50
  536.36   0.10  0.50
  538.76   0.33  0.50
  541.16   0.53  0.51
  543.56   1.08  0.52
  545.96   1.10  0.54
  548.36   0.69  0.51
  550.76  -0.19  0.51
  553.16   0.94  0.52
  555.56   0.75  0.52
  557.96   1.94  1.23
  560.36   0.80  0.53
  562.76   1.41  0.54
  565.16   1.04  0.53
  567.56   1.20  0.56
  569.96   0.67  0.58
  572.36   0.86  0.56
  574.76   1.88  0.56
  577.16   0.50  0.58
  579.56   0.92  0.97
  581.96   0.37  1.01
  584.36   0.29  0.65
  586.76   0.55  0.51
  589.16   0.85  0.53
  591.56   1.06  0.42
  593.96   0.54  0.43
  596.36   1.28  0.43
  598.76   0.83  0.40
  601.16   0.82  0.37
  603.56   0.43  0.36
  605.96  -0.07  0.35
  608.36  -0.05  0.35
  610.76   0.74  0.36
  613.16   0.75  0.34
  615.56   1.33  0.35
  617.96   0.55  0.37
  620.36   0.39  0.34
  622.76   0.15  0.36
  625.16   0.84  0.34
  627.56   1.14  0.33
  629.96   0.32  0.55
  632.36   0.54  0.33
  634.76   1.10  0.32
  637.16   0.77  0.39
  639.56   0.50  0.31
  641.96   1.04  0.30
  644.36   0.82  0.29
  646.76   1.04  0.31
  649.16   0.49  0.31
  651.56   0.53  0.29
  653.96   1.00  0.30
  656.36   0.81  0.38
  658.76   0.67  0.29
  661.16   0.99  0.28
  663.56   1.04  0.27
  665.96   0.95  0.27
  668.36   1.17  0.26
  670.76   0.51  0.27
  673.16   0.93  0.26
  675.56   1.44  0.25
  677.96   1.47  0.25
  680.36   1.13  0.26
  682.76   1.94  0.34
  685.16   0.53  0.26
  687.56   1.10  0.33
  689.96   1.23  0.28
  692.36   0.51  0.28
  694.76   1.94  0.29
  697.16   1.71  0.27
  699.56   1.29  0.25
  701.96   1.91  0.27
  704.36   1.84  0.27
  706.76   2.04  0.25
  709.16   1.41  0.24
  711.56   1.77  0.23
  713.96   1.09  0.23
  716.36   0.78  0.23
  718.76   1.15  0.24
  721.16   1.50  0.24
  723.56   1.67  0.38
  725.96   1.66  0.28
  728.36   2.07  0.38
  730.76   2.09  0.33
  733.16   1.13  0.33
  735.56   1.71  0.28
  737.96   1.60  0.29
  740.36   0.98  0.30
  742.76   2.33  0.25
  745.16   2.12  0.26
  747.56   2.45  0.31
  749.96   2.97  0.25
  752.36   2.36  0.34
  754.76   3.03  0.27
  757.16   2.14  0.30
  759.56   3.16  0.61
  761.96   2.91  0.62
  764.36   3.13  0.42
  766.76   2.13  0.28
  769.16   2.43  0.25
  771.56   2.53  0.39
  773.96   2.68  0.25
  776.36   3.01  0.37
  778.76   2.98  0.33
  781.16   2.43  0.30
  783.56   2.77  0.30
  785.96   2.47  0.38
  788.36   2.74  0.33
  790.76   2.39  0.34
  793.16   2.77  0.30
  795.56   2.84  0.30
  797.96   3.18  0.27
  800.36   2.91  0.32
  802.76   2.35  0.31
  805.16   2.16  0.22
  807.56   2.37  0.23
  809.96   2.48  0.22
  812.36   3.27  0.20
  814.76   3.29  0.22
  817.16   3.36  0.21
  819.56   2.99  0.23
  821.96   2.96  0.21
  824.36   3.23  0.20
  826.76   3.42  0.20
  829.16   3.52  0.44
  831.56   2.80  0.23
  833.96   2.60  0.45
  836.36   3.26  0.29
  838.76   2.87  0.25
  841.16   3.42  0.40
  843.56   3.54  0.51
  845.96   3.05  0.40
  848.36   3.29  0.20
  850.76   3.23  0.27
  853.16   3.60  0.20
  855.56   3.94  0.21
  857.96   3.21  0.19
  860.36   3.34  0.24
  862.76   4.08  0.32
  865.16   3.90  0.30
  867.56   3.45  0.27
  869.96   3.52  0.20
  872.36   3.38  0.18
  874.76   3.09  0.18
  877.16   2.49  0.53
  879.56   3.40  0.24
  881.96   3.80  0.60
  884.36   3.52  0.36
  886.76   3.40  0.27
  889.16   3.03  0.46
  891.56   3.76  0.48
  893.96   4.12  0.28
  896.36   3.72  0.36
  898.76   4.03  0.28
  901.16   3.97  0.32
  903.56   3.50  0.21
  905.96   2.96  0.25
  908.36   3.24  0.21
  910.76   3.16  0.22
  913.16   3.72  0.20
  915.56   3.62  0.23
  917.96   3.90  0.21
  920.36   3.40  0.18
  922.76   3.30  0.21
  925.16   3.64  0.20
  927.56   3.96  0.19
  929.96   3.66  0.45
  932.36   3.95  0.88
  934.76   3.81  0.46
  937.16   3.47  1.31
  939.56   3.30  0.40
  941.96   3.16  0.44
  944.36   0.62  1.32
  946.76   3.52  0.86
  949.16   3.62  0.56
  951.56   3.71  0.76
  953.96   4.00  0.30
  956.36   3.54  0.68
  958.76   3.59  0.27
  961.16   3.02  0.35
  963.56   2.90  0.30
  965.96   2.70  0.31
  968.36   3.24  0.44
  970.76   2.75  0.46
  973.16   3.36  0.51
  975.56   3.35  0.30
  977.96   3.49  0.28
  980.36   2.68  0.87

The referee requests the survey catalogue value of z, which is 0.866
